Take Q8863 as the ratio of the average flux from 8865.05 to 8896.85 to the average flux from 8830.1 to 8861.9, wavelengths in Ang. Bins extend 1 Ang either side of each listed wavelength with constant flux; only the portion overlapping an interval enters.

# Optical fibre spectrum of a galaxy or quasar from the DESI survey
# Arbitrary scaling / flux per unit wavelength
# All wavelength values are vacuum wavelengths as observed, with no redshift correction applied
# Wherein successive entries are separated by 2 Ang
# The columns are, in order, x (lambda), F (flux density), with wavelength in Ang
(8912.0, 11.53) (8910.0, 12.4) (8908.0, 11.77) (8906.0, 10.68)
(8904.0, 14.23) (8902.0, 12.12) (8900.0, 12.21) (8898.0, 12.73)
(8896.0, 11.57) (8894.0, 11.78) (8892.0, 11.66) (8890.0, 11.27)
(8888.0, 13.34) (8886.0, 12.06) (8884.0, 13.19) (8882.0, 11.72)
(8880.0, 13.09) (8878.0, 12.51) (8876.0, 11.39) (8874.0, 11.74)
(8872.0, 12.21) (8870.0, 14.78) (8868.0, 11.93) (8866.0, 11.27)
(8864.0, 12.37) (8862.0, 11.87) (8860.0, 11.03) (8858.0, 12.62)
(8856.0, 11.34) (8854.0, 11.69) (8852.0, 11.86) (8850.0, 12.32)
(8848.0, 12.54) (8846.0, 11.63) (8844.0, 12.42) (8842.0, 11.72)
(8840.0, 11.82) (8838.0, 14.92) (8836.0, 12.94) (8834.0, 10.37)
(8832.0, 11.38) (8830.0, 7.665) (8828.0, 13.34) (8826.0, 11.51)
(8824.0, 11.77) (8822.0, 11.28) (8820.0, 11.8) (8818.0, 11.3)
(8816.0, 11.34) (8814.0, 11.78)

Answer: 1.0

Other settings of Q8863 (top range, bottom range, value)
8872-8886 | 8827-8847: 1.04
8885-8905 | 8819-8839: 1.05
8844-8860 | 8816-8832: 1.06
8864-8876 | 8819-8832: 1.09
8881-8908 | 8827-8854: 1.02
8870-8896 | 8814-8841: 1.05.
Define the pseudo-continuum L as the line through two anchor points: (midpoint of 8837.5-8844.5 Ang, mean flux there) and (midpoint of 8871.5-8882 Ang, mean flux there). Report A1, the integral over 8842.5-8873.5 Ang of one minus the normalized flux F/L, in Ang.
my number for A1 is 0.6 Ang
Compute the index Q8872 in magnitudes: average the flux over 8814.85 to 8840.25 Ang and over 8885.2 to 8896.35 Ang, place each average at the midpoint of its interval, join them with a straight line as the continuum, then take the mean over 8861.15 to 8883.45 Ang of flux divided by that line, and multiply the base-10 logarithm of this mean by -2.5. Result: -0.037 mag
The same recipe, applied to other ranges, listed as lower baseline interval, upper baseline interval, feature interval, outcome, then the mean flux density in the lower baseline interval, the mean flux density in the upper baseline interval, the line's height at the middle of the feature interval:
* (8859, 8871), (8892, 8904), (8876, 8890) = -0.02 mag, 12.2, 12.2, 12.2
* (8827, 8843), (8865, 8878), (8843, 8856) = -0.01 mag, 11.8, 12.2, 12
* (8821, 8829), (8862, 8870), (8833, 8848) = -0.02 mag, 12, 12.2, 12.1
